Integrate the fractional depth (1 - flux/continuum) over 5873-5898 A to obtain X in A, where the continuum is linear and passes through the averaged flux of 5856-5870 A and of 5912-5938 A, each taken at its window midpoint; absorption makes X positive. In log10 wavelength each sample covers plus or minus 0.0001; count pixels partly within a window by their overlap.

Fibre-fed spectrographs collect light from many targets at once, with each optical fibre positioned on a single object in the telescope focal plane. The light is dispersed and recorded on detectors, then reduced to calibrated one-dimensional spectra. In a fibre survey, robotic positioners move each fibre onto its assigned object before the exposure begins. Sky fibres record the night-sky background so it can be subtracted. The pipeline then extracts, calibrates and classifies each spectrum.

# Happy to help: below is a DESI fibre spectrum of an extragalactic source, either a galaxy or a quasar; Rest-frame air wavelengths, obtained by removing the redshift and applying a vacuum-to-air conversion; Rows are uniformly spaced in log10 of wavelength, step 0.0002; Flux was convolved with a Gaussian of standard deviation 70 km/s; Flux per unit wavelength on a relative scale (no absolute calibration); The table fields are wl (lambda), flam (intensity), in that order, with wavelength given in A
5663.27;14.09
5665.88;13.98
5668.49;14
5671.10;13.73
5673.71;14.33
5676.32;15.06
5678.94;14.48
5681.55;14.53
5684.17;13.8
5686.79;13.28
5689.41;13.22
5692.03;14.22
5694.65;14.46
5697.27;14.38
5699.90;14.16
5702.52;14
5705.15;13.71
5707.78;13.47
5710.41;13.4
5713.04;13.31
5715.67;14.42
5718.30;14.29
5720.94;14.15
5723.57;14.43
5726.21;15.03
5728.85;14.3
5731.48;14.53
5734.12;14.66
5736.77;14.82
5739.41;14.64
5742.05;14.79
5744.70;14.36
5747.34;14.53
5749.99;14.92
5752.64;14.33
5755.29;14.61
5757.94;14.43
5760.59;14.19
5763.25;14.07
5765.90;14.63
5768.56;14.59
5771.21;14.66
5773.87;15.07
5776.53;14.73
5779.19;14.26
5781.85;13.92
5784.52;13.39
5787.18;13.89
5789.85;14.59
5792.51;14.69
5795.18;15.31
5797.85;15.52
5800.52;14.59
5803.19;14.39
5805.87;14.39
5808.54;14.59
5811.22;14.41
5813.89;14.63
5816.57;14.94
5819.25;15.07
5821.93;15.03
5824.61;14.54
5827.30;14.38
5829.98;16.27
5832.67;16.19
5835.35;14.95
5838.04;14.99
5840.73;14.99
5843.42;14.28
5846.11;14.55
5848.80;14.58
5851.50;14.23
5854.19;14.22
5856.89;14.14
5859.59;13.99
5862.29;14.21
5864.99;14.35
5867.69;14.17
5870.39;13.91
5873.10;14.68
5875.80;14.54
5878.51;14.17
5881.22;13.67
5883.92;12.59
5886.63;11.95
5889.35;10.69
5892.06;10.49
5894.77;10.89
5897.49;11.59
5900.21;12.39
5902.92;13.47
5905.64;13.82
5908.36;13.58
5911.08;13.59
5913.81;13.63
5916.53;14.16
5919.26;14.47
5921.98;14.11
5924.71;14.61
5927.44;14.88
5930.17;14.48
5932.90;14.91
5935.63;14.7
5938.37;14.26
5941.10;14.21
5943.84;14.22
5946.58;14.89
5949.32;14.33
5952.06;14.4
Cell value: 3.16 A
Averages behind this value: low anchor 14.2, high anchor 14.4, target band 12.4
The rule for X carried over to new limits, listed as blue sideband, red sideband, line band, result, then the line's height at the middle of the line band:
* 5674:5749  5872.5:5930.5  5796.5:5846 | -4.4 A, 13.7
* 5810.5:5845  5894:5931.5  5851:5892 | 2.0 A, 14.3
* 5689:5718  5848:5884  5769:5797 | -0.9 A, 14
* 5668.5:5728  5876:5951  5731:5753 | -1.0 A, 14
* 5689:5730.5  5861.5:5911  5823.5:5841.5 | -2.5 A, 13.4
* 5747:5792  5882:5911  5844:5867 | -2.4 A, 12.9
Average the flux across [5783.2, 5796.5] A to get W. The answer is 14.4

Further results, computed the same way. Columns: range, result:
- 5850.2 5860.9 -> 14.1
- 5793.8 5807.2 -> 14.8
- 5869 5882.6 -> 14.2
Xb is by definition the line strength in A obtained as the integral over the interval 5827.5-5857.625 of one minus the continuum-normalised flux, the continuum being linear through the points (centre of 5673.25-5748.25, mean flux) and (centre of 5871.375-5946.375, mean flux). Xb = -2.4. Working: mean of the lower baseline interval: 14.2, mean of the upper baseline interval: 13.5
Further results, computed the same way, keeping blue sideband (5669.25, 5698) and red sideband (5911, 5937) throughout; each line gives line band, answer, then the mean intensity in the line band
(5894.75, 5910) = 1.7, 12.8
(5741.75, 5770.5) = -0.6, 14.5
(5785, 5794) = 0.0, 14.3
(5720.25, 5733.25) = -0.3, 14.5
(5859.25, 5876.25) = 0.1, 14.3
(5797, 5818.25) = -0.6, 14.7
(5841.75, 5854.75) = -0.1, 14.4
